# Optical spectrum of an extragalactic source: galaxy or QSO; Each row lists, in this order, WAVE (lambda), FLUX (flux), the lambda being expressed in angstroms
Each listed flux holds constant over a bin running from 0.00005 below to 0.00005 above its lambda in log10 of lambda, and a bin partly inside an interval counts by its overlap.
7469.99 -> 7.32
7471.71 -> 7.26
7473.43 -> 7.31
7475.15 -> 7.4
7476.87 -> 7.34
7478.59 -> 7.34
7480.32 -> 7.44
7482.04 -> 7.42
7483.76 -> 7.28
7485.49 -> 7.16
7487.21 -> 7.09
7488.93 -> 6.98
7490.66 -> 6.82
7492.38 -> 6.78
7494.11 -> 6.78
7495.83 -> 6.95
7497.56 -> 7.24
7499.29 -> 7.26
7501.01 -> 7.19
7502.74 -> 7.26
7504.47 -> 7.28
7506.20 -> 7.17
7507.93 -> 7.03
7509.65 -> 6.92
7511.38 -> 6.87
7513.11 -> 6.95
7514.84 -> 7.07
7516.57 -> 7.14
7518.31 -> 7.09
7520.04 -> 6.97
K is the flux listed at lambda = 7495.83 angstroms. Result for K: 6.95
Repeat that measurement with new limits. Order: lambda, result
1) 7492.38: 6.78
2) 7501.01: 7.19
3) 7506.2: 7.17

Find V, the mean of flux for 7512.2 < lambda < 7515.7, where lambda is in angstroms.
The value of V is 7.01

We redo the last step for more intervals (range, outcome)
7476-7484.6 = 7.37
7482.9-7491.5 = 7.06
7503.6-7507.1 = 7.21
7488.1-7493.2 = 6.86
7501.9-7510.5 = 7.13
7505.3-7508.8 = 7.11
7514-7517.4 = 7.11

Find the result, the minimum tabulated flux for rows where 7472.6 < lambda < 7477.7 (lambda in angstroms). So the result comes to 7.31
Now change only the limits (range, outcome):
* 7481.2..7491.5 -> 6.82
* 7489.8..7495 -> 6.78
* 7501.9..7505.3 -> 7.26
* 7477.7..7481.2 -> 7.34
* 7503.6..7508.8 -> 7.03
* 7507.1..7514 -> 6.87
